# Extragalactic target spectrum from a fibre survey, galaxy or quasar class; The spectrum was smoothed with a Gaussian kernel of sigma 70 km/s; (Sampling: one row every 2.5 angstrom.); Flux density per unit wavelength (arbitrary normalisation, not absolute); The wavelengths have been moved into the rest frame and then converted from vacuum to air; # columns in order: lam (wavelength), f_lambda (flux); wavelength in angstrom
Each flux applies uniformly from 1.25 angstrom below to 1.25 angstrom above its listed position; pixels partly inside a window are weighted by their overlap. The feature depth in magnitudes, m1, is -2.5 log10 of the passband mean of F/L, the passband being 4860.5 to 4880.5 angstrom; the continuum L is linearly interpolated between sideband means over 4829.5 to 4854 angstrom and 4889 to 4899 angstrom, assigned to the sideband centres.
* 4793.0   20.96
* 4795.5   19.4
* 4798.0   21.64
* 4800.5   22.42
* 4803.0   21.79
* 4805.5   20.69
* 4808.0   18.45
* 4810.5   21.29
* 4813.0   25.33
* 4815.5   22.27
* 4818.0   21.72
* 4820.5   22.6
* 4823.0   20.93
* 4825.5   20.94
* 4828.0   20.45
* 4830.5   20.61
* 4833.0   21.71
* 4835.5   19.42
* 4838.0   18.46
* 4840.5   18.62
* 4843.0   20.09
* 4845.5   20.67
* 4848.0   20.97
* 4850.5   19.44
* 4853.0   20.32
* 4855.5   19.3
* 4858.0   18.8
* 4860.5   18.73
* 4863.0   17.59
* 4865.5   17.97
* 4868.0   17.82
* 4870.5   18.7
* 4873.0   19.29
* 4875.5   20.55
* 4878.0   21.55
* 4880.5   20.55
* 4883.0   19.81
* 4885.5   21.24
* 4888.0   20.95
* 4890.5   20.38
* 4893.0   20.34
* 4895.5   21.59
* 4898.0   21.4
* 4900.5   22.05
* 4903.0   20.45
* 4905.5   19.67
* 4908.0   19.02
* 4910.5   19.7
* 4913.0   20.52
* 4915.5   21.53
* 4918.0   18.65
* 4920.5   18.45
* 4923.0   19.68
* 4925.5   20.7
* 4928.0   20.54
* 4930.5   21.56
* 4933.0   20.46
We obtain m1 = 0.08 mag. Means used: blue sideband 20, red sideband 20.9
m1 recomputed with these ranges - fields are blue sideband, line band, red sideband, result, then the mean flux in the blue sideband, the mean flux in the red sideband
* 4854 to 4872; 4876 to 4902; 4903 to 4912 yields -0.099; 18.5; 19.6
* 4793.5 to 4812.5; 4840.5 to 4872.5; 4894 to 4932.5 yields 0.082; 21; 20.4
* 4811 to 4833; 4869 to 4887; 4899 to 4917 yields 0.036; 21.8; 20.4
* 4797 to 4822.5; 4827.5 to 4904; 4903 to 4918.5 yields 0.041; 21.8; 20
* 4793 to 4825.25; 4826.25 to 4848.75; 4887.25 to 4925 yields 0.055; 21.5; 20.3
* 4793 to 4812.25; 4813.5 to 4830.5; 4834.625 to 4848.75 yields -0.066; 20.9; 19.7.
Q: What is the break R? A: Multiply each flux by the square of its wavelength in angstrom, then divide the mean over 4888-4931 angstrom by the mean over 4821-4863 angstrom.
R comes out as 1.0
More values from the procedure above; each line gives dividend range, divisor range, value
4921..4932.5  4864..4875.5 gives 1.12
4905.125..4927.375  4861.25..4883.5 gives 1.04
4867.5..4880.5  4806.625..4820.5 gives 0.93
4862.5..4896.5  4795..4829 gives 0.95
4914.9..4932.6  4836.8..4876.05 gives 1.08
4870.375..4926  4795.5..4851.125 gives 1.00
